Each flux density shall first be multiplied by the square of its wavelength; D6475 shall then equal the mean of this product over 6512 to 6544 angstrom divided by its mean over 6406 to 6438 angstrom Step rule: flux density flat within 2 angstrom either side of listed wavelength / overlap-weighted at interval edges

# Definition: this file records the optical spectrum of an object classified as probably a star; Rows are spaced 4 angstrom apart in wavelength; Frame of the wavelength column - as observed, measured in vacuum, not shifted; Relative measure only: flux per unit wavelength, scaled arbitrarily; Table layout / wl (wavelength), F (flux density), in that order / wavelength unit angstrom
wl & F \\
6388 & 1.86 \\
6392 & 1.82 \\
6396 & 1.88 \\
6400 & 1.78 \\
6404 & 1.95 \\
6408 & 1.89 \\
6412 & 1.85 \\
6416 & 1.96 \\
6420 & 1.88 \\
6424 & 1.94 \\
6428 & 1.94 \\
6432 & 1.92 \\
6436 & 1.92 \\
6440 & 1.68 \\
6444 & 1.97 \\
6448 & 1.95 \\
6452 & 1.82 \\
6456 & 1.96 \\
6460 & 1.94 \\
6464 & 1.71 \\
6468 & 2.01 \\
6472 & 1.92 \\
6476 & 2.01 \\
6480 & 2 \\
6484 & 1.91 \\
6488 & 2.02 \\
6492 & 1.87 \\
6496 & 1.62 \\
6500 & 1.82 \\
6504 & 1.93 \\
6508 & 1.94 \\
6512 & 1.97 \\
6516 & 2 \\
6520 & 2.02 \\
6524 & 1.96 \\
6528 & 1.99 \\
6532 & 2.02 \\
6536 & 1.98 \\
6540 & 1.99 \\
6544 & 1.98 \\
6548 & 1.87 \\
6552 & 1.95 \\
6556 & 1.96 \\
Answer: 1.1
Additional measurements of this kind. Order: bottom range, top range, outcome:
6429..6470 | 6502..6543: 1.07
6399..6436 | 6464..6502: 1.02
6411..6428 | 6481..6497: 1.00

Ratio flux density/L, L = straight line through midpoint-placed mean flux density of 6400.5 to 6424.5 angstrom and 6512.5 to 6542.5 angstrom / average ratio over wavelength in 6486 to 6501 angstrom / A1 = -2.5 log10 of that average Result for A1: 0.08 mag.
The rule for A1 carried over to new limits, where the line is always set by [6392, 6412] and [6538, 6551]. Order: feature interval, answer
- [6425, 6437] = -0.03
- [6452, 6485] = -0.01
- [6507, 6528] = -0.03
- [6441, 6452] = -0.01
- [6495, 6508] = 0.06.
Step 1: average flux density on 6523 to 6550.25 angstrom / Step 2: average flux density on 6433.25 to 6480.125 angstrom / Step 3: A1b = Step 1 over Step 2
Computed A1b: 1.0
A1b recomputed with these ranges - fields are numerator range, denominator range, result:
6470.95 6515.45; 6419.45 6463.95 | 1.01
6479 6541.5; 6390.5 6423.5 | 1.03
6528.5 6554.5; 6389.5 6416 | 1.05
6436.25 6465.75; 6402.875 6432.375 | 0.97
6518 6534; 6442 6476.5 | 1.04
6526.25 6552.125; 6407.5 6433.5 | 1.03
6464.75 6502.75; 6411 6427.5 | 0.99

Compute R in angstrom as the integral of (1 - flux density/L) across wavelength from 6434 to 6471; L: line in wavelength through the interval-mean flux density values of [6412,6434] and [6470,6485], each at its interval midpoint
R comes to 1.11 angstrom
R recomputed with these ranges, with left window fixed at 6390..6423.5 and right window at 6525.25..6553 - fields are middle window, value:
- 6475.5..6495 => -0.1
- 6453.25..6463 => 0.0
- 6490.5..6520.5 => 0.9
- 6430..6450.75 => 0.2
